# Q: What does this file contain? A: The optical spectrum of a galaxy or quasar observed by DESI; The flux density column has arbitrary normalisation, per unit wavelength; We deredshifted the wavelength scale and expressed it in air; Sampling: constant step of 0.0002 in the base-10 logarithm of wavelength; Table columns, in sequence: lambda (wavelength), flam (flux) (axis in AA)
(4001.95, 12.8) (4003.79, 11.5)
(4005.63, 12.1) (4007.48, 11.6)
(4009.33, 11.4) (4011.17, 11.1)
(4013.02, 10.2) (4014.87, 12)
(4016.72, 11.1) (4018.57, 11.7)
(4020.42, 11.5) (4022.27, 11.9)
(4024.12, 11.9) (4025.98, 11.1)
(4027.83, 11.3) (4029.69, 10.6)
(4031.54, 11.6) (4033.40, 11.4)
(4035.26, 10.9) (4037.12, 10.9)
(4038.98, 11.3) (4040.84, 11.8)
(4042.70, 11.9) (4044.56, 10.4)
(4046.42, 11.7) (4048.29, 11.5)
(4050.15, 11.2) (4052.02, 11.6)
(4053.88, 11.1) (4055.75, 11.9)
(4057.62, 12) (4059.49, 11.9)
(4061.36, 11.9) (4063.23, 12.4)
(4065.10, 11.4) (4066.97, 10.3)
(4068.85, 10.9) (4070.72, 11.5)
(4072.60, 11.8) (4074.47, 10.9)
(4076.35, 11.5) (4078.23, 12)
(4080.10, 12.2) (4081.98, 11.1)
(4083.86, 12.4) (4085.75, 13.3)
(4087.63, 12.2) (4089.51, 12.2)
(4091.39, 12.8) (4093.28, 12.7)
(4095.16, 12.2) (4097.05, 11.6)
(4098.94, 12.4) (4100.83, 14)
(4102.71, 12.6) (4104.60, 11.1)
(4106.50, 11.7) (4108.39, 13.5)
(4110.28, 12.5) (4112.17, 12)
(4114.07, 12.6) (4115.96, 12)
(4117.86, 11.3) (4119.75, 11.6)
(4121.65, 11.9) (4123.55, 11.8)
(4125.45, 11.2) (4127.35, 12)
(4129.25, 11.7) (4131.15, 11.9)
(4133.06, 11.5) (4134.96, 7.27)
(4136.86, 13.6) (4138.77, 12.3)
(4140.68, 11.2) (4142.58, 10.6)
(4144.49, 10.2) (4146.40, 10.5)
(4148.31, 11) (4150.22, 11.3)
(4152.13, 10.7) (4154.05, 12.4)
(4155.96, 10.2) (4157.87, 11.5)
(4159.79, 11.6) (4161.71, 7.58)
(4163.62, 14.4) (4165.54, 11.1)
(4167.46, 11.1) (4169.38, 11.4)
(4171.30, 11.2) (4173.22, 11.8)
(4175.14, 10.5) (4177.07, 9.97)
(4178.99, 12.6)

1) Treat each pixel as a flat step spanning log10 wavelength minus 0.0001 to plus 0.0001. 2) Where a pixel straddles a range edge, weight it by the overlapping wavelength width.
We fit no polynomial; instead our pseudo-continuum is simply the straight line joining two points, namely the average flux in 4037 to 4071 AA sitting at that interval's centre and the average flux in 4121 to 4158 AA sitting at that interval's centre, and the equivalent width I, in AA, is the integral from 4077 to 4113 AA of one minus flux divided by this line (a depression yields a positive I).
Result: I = -3.1 AA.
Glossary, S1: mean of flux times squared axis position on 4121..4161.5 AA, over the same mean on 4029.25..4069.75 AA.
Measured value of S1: 1.03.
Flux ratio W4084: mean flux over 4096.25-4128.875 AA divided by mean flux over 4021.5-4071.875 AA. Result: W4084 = 1.06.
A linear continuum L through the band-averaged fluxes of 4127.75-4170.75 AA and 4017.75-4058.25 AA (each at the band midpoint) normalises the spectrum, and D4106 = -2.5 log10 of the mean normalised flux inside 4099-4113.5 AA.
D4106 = -0.11 mag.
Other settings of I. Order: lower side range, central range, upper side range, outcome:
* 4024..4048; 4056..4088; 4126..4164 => -1.5 AA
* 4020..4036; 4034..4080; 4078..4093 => 1.5 AA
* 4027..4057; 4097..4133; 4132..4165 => -3.0 AA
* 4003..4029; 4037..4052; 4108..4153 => 0.1 AA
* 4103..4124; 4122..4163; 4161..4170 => 1.7 AA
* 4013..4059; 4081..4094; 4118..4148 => -1.2 AA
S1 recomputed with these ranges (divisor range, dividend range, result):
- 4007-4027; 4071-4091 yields 1.08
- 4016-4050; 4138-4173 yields 1.04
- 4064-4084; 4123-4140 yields 1.03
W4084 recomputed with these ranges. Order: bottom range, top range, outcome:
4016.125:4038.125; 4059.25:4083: 1.02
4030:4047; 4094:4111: 1.10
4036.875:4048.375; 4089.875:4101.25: 1.10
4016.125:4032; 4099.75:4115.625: 1.09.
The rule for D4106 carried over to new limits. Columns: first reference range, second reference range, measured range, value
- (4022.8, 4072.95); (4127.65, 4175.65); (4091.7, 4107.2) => -0.09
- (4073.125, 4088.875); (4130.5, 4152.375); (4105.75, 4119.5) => -0.07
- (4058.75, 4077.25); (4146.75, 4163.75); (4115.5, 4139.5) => -0.04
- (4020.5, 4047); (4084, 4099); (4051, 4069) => 0.02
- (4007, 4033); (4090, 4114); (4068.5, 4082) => 0.05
